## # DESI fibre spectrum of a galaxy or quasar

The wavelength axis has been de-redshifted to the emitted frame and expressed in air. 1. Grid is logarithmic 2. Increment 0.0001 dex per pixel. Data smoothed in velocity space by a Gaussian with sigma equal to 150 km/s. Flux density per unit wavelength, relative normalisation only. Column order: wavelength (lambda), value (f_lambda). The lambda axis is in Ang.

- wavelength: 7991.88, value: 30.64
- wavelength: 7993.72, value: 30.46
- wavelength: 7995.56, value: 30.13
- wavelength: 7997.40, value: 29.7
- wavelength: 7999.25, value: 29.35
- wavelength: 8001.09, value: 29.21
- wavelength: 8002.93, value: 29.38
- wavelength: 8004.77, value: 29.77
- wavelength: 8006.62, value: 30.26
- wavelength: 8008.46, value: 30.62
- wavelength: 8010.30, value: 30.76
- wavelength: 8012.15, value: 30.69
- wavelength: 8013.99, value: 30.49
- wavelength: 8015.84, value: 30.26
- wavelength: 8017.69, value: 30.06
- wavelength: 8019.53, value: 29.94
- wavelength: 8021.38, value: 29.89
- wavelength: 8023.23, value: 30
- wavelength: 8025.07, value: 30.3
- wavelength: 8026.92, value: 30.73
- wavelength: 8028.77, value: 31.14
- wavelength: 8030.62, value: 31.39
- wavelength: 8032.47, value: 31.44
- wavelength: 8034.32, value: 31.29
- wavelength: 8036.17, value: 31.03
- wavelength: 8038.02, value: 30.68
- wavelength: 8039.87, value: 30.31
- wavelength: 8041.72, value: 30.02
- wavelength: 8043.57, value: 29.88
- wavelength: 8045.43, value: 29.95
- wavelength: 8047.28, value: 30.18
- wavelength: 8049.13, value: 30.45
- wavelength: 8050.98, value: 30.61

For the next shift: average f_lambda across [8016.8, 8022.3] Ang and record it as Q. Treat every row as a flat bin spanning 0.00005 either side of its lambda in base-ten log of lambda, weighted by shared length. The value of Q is 30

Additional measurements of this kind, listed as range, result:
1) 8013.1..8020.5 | 30.2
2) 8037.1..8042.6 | 30.4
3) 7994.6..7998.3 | 29.9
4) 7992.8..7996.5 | 30.3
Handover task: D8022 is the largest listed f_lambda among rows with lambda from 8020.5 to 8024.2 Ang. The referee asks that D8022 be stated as 30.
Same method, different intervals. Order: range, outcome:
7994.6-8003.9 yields 30.13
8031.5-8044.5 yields 31.44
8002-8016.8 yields 30.76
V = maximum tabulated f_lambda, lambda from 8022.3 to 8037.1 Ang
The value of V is 31.44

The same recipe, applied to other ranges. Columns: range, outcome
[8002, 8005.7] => 29.77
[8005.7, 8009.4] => 30.62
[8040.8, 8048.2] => 30.18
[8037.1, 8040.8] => 30.68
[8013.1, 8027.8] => 30.73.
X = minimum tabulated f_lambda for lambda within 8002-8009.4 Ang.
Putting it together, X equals 29.38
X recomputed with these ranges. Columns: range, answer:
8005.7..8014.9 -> 30.26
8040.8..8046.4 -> 29.88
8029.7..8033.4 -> 31.39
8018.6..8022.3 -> 29.89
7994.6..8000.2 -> 29.35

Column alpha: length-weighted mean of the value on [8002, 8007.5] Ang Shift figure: 29.8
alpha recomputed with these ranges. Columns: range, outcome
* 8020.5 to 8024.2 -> 30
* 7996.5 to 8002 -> 29.4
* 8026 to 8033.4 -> 31.2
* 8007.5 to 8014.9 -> 30.7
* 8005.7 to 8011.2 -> 30.6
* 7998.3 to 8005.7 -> 29.4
